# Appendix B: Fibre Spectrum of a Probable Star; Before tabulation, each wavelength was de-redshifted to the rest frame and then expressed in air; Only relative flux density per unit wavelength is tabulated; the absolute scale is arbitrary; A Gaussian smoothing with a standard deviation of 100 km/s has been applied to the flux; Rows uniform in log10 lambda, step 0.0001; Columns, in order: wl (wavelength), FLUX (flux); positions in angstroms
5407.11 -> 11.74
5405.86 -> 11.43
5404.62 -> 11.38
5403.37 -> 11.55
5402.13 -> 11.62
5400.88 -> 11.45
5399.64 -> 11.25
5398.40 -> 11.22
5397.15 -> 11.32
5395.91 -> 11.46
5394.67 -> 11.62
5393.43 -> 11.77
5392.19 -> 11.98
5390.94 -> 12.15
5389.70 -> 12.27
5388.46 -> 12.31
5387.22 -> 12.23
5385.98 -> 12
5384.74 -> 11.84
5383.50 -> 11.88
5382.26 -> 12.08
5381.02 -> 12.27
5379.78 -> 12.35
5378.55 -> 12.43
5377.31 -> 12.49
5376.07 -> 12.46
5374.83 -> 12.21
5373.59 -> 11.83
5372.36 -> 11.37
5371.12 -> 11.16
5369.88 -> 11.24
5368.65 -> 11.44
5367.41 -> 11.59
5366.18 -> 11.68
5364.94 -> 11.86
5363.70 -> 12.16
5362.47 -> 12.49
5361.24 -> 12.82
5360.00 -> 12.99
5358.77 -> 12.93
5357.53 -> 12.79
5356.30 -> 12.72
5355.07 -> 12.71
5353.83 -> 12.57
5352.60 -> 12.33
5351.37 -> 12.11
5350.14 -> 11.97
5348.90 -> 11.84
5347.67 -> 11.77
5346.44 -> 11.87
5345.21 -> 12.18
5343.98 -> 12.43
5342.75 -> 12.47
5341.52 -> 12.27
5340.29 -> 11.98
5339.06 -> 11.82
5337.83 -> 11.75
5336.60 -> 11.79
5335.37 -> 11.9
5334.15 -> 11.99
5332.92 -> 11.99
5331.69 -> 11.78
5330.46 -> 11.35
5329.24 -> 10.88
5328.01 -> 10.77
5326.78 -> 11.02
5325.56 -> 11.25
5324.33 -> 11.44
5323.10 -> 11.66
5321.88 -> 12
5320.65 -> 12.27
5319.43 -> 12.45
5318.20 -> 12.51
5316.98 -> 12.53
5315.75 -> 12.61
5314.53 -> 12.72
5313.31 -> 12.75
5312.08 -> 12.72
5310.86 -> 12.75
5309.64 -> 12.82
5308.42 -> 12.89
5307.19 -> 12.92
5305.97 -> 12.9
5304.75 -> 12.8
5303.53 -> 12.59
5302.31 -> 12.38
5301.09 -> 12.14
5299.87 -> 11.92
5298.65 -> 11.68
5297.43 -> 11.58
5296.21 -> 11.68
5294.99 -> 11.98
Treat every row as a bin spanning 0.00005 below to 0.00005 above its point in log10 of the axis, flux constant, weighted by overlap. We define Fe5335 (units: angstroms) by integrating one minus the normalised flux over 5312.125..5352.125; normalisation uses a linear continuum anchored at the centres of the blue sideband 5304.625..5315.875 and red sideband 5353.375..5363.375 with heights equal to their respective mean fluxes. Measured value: 2.57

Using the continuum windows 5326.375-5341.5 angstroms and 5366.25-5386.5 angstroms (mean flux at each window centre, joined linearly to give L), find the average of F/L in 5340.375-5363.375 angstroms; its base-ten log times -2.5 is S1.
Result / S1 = -0.06 mag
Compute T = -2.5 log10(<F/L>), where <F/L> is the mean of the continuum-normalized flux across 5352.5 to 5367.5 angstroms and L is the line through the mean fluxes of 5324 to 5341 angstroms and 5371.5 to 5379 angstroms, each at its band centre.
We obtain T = -0.05 mag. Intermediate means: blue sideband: 11.6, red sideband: 12.1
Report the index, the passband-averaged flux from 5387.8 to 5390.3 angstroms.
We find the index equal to 12.3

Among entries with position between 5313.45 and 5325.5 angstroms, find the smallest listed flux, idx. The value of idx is 11.44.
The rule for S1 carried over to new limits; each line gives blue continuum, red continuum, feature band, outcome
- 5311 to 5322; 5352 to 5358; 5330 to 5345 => 0.05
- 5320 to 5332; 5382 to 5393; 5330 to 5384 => -0.03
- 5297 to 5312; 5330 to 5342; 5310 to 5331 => 0.02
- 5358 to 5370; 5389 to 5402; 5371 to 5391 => -0.02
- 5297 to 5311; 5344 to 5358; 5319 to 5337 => 0.07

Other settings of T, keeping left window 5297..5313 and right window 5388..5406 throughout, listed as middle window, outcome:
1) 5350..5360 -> -0.05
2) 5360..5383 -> -0.01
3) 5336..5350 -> 0.01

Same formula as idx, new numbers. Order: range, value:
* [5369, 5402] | 11.16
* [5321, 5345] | 10.77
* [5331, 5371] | 11.24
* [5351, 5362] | 12.11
